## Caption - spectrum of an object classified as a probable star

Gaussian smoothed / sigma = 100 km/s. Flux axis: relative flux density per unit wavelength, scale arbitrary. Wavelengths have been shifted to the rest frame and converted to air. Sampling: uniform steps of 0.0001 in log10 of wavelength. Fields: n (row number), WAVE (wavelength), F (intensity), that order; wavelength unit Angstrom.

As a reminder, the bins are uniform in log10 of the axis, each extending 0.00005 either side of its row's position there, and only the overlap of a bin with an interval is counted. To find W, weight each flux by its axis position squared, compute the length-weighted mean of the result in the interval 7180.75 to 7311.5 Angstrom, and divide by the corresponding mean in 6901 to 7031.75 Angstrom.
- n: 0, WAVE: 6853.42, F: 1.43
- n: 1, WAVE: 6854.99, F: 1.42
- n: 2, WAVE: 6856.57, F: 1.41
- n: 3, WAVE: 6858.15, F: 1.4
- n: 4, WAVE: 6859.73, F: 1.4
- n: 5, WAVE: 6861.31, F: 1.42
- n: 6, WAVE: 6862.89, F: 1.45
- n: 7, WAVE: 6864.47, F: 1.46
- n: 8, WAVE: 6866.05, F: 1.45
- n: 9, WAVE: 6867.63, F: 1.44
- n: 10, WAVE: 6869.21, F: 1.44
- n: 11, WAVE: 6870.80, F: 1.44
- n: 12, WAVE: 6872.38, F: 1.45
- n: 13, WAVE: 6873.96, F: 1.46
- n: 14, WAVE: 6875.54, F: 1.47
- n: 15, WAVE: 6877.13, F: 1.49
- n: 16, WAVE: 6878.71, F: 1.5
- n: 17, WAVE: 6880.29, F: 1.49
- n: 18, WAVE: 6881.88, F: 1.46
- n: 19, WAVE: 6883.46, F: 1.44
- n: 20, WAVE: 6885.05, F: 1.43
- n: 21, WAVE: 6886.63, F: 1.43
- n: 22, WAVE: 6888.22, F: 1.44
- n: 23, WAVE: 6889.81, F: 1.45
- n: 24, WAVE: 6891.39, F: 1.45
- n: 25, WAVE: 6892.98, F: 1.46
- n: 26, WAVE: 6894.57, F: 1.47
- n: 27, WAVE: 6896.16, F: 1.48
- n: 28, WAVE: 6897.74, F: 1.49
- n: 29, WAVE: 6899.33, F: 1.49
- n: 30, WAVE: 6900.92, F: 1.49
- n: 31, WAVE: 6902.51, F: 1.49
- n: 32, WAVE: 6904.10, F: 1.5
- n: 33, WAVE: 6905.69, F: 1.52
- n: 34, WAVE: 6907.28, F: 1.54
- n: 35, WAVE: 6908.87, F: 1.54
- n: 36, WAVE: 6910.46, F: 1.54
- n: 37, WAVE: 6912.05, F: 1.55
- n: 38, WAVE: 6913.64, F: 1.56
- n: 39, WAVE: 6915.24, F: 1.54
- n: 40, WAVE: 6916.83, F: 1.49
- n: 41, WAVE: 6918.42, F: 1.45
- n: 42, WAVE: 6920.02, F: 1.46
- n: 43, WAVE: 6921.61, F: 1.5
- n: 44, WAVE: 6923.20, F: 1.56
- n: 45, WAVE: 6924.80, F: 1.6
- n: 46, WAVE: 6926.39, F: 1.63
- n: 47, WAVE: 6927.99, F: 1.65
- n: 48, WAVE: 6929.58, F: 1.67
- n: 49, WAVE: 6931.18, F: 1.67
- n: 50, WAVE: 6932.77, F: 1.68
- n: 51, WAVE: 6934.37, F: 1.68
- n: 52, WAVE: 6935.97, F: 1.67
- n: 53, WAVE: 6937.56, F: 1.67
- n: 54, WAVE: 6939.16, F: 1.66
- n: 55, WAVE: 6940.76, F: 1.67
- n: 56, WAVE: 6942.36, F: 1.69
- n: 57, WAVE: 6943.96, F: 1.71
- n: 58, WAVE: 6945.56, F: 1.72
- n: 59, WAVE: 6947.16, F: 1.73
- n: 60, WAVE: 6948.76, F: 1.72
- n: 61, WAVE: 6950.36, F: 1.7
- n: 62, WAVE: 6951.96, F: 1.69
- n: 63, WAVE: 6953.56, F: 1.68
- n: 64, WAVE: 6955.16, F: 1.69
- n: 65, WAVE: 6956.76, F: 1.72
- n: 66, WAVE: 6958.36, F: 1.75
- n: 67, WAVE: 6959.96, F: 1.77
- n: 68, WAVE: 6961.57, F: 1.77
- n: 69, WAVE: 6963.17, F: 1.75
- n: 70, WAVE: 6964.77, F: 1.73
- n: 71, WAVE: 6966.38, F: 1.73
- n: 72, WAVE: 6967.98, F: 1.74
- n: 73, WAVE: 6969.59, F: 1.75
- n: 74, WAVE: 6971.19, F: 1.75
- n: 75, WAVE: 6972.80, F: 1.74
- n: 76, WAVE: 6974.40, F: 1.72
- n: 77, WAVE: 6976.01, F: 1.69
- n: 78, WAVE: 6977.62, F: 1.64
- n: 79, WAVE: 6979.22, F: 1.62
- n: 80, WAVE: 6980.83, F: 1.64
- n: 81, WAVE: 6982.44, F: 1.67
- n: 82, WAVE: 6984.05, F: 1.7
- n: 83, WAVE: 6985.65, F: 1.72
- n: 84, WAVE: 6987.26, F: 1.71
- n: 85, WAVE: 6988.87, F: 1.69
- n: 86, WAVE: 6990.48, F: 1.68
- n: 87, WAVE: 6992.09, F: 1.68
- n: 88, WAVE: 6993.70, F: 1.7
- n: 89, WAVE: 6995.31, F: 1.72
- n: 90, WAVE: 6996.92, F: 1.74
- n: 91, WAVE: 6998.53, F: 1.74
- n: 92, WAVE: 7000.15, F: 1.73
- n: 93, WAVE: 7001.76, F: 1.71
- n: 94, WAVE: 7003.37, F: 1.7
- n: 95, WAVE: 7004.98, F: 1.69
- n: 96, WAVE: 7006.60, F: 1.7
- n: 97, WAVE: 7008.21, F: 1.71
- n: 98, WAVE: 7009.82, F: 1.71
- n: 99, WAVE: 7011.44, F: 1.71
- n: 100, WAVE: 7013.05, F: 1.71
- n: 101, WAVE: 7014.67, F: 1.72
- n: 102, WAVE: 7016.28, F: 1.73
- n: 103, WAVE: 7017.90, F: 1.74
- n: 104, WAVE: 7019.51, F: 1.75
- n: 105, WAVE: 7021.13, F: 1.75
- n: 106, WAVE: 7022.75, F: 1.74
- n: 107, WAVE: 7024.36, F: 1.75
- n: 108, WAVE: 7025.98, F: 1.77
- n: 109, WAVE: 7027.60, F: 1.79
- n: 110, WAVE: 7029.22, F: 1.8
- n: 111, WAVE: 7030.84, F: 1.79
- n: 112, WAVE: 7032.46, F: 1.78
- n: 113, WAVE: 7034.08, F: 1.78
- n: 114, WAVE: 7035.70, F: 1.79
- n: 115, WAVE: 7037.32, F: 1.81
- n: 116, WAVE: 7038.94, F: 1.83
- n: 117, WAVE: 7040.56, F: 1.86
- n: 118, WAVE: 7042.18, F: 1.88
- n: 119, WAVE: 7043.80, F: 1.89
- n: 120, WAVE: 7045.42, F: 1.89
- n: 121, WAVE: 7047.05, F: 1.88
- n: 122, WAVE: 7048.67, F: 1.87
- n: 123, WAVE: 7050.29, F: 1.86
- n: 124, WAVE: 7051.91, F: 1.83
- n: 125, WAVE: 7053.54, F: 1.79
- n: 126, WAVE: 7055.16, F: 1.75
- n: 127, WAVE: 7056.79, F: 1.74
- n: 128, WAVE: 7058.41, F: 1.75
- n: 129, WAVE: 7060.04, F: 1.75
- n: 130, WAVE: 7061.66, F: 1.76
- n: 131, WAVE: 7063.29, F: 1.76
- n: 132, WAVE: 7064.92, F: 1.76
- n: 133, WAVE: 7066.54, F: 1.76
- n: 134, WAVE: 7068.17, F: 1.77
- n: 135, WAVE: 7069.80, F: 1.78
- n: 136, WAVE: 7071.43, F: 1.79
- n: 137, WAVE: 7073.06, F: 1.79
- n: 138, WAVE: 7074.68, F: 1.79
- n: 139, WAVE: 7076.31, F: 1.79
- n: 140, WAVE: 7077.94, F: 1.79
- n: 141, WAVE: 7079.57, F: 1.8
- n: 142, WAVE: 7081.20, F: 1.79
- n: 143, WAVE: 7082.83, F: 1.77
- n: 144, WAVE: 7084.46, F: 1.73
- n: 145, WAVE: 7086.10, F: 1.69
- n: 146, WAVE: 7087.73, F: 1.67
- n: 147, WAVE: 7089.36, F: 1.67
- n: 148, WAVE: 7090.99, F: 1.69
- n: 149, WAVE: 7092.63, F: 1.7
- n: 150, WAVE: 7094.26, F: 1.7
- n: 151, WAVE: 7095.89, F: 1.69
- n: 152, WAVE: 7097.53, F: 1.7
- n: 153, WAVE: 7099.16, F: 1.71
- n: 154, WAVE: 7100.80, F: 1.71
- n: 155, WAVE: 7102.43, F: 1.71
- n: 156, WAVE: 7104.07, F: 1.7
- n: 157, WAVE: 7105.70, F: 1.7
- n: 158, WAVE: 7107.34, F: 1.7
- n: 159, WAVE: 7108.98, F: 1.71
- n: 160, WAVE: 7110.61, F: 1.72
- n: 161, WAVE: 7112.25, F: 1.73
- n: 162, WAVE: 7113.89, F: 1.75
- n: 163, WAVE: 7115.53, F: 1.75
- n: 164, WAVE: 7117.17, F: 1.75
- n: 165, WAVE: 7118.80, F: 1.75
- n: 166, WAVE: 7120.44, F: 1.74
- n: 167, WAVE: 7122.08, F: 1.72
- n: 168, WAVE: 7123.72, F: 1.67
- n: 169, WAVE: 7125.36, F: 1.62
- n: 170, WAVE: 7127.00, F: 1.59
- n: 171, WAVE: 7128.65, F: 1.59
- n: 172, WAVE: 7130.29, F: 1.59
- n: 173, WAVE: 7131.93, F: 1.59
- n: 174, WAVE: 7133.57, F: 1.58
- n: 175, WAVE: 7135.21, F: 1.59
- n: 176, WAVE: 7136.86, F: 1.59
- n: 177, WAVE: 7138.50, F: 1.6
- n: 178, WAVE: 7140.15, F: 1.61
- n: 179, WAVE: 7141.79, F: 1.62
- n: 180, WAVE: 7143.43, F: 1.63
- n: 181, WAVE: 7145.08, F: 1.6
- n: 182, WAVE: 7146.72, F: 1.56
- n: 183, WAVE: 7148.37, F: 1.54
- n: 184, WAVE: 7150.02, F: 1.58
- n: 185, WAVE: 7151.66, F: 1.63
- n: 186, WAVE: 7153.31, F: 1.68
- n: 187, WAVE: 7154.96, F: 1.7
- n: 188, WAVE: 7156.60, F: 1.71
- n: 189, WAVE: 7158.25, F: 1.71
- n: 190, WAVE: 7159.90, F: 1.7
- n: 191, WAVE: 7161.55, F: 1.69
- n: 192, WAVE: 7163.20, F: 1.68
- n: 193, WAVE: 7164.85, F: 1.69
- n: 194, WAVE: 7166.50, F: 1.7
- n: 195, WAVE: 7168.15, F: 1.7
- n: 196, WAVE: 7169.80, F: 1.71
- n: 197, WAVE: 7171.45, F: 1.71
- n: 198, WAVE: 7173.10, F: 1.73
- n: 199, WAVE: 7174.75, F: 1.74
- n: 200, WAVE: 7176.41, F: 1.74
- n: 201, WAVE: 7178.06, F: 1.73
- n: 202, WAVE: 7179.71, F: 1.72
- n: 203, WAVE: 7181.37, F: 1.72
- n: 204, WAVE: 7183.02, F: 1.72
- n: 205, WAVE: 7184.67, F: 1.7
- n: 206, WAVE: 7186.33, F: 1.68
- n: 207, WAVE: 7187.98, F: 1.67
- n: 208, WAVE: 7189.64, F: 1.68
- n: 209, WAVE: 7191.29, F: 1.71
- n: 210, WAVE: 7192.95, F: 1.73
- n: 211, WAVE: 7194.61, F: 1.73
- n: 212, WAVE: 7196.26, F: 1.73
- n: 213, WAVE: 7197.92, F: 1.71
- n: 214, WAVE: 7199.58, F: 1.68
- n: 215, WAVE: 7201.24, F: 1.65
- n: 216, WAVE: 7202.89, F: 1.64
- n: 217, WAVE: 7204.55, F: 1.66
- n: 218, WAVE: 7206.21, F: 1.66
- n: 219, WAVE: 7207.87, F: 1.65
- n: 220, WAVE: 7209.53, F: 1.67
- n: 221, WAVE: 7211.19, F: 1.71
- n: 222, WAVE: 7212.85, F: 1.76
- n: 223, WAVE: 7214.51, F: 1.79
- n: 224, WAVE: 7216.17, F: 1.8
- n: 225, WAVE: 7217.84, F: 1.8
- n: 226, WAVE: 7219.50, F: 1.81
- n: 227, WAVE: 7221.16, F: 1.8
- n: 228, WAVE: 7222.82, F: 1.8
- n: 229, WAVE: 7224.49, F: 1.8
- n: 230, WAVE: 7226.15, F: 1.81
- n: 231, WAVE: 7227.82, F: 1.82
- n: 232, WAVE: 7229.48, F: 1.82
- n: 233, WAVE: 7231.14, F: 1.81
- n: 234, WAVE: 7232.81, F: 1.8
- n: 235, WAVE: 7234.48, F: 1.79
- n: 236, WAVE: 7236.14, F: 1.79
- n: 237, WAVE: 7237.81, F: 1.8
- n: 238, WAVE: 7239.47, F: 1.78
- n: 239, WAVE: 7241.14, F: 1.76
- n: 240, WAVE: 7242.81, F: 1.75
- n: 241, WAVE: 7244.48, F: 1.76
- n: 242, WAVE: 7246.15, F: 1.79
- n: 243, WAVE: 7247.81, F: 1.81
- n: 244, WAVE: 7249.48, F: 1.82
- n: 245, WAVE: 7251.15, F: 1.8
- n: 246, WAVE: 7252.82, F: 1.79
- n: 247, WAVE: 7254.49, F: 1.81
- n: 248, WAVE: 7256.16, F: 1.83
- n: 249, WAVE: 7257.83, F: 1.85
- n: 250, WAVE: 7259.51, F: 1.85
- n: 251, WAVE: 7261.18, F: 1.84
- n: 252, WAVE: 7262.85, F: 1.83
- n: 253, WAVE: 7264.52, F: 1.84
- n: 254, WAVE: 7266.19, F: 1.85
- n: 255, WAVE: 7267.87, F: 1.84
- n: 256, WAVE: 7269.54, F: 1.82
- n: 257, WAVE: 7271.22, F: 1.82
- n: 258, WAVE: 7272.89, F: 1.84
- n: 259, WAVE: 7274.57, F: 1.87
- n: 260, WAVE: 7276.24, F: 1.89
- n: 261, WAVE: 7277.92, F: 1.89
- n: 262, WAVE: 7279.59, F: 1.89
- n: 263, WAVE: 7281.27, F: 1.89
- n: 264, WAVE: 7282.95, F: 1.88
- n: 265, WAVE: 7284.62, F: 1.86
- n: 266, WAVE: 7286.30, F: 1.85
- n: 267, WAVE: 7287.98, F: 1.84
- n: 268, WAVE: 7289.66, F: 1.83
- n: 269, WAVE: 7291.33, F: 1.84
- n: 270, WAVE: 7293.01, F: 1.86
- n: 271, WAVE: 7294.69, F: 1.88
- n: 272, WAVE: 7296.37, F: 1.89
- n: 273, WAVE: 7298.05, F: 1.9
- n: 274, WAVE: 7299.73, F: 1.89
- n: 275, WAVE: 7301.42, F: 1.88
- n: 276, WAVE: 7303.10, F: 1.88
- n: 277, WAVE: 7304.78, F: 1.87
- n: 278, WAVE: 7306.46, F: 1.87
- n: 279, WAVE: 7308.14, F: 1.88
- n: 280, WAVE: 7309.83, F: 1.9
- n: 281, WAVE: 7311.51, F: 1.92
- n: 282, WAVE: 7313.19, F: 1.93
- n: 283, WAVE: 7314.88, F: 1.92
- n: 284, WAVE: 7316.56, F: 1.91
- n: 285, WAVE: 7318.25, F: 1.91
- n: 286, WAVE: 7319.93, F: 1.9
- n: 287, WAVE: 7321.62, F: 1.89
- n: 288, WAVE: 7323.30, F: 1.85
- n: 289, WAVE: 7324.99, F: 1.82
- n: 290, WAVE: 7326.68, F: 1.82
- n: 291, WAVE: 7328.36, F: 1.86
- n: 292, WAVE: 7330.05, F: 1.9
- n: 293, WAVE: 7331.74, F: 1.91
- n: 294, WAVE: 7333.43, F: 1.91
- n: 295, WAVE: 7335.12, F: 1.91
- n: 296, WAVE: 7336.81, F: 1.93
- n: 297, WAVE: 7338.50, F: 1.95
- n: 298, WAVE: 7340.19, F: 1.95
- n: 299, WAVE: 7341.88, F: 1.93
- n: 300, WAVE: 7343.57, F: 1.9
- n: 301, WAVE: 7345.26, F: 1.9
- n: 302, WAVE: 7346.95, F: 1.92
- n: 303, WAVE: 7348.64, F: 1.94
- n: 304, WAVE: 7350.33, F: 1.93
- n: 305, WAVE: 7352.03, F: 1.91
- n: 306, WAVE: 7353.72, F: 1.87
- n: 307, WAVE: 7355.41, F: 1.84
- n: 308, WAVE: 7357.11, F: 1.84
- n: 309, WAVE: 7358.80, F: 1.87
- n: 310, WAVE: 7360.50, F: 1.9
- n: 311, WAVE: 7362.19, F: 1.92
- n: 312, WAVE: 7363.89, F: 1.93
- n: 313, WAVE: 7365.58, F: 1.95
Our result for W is 1.16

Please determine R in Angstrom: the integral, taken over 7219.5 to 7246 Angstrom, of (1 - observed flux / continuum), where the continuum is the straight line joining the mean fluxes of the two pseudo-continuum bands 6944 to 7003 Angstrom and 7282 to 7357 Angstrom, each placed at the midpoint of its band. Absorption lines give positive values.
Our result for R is 0.7 Angstrom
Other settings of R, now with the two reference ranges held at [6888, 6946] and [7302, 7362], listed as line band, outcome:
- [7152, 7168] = 0.58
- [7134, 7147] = 1.05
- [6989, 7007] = -0.88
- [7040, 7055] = -1.70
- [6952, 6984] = -2.16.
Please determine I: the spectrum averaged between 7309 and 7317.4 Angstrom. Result 1.92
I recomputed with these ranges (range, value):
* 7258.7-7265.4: 1.84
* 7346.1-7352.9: 1.93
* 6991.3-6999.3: 1.72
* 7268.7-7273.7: 1.83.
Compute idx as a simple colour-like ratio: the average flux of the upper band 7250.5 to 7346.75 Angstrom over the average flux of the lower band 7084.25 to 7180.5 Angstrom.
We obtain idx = 1.12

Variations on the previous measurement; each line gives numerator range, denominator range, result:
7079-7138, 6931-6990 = 0.99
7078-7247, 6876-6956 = 1.09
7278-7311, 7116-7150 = 1.15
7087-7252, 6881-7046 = 1.03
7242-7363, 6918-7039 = 1.10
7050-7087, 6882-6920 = 1.19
